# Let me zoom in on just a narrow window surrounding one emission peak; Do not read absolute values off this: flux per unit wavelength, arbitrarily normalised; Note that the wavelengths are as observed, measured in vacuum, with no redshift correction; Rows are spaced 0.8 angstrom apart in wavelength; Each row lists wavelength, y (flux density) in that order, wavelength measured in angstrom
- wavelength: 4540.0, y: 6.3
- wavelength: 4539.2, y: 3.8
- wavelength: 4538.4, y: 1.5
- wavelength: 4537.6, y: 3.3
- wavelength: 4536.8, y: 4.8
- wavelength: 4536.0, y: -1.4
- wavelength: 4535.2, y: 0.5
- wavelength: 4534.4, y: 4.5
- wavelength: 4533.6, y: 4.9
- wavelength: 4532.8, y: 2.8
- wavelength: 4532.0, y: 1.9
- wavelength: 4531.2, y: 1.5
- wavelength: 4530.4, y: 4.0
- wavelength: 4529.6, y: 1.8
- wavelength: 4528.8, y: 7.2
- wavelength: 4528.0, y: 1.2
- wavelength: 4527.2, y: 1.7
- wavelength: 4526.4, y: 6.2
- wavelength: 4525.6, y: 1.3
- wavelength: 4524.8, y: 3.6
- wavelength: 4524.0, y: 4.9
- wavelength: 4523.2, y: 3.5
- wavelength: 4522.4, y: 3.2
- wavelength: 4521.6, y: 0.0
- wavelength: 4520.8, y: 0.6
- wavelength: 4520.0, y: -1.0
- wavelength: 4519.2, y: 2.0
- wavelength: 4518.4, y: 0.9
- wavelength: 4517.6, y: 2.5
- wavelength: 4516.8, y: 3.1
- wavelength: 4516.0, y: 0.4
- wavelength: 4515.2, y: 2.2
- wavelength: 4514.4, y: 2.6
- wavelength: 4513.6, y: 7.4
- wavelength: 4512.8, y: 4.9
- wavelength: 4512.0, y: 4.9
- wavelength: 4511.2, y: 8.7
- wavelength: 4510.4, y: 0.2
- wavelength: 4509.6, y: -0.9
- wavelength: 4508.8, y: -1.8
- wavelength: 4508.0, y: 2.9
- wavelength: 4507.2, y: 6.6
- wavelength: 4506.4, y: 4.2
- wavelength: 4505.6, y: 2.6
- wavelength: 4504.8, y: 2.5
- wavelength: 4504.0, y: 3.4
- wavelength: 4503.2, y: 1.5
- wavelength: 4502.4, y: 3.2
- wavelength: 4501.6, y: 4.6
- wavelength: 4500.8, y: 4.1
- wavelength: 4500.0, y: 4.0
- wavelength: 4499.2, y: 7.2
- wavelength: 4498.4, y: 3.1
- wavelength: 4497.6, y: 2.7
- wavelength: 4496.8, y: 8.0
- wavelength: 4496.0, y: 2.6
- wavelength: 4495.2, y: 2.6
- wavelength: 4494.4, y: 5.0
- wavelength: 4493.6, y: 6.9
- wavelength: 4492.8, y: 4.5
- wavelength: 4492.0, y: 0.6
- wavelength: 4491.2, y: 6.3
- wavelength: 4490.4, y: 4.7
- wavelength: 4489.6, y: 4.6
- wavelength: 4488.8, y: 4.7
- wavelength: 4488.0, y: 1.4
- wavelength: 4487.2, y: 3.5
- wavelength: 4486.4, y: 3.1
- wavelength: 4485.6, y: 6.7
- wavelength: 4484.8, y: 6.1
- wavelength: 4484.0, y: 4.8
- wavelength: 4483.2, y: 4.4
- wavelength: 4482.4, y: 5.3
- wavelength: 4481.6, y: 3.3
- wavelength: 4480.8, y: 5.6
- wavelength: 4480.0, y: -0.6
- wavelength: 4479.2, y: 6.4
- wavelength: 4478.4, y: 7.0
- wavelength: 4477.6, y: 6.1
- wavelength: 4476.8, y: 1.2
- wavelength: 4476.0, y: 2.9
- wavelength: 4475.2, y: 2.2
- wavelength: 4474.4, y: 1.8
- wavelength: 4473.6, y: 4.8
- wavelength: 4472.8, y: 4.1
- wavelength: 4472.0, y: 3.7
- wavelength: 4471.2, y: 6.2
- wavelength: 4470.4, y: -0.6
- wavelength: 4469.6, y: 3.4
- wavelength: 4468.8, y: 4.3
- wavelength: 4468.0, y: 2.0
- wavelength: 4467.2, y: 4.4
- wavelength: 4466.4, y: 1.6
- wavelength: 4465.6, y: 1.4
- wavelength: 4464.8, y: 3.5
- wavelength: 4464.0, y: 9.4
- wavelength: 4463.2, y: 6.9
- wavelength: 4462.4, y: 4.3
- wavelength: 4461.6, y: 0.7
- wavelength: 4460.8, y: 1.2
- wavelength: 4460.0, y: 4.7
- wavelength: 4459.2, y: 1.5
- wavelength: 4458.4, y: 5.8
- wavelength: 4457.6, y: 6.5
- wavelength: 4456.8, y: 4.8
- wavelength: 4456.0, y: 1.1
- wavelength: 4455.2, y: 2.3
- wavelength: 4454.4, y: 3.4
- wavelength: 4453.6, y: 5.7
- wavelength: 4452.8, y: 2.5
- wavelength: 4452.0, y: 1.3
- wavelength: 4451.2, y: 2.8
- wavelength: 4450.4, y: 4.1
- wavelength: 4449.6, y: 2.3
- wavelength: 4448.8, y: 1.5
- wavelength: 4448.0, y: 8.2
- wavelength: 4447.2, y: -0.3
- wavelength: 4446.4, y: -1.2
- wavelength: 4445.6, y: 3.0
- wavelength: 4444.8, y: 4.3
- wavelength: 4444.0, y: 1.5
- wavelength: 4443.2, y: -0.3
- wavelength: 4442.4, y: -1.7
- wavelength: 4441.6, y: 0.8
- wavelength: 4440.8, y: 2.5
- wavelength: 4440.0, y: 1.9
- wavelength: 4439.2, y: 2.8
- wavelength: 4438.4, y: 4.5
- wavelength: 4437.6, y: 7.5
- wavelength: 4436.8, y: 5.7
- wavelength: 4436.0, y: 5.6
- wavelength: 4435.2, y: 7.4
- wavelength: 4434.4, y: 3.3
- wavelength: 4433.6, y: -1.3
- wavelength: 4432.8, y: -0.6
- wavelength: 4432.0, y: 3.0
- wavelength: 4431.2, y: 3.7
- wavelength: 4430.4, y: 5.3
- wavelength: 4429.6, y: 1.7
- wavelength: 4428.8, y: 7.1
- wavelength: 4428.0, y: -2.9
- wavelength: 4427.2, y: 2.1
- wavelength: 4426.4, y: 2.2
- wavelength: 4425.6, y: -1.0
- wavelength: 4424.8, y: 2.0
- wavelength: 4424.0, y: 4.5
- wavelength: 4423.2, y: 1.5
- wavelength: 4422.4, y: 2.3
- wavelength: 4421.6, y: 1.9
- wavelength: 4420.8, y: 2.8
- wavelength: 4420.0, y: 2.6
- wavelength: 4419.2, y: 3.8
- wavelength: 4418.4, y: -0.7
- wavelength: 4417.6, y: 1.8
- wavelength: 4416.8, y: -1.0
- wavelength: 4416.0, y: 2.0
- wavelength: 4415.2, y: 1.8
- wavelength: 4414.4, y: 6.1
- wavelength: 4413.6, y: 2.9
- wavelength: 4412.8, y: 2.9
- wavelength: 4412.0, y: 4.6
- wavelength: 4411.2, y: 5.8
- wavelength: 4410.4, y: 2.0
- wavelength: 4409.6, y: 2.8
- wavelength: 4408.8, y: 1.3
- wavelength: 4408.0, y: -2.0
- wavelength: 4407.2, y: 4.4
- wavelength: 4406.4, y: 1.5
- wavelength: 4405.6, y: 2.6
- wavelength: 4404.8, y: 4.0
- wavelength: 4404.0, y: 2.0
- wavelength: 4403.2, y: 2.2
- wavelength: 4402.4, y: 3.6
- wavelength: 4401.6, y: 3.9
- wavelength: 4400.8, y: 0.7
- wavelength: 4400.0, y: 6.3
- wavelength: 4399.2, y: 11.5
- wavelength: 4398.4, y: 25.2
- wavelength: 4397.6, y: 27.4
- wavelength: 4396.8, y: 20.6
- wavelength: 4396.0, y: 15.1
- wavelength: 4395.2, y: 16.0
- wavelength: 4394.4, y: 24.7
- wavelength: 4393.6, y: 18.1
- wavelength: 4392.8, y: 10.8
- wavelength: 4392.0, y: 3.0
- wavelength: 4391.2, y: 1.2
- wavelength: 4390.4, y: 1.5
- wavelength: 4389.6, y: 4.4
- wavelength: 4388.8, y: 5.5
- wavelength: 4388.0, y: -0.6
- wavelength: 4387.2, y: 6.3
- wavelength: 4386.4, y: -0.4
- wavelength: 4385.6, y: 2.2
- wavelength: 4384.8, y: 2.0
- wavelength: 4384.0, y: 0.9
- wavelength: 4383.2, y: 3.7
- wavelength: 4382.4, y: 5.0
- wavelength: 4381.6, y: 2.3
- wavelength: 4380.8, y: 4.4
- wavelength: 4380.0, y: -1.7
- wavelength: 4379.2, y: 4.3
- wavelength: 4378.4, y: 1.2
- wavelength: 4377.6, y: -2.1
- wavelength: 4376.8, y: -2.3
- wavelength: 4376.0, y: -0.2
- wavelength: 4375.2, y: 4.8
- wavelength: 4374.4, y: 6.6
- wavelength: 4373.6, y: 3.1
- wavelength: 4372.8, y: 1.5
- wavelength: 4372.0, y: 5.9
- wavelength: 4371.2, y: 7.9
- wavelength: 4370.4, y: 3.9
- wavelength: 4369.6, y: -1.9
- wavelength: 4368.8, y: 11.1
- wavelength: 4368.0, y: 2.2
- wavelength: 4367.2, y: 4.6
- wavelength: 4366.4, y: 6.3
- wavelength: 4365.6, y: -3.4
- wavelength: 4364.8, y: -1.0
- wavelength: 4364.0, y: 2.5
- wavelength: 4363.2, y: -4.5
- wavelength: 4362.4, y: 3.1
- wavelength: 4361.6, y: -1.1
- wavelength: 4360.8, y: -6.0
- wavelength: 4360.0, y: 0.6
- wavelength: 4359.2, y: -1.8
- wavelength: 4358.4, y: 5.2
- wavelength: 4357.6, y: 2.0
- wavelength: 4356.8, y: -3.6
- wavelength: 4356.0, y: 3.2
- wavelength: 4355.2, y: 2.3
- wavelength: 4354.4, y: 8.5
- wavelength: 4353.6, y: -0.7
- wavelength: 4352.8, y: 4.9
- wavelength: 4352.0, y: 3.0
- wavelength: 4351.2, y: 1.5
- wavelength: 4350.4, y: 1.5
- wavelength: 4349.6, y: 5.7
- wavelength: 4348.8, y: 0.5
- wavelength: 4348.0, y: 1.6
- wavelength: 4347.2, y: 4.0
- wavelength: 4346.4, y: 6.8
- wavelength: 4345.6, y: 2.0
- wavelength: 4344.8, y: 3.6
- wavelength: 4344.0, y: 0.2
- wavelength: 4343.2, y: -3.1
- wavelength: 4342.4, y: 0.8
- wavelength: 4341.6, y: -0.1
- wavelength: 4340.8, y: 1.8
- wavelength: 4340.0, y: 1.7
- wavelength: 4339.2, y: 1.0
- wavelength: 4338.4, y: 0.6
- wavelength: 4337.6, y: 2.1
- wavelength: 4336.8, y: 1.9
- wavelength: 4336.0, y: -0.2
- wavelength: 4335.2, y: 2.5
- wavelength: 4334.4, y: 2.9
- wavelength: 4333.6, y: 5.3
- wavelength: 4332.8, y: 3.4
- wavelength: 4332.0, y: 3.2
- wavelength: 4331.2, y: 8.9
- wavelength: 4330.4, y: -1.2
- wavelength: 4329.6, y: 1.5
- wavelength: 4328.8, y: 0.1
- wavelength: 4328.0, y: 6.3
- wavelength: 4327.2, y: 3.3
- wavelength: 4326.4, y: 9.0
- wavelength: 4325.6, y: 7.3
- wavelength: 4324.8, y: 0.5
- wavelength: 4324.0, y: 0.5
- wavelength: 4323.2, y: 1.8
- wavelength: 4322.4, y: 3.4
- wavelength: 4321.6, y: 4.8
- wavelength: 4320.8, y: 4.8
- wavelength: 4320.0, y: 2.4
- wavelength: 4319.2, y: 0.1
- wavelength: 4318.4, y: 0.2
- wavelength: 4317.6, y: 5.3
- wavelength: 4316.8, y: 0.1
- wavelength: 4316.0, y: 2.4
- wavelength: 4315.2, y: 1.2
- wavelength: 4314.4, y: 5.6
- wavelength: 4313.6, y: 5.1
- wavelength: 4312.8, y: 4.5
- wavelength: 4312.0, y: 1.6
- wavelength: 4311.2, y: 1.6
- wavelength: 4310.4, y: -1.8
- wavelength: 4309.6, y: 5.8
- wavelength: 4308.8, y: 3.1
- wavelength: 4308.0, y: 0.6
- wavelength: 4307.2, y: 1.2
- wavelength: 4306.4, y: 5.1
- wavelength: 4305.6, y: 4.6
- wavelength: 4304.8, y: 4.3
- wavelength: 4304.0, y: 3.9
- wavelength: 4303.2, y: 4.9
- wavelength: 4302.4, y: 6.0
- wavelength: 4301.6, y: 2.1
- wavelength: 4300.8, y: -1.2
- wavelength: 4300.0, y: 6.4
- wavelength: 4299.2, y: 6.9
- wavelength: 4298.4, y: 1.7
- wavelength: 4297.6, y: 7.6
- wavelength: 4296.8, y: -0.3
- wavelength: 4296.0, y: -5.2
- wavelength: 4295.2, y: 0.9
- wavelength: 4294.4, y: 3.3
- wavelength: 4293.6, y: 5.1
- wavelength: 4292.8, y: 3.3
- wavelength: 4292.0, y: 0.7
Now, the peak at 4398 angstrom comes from [O II]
